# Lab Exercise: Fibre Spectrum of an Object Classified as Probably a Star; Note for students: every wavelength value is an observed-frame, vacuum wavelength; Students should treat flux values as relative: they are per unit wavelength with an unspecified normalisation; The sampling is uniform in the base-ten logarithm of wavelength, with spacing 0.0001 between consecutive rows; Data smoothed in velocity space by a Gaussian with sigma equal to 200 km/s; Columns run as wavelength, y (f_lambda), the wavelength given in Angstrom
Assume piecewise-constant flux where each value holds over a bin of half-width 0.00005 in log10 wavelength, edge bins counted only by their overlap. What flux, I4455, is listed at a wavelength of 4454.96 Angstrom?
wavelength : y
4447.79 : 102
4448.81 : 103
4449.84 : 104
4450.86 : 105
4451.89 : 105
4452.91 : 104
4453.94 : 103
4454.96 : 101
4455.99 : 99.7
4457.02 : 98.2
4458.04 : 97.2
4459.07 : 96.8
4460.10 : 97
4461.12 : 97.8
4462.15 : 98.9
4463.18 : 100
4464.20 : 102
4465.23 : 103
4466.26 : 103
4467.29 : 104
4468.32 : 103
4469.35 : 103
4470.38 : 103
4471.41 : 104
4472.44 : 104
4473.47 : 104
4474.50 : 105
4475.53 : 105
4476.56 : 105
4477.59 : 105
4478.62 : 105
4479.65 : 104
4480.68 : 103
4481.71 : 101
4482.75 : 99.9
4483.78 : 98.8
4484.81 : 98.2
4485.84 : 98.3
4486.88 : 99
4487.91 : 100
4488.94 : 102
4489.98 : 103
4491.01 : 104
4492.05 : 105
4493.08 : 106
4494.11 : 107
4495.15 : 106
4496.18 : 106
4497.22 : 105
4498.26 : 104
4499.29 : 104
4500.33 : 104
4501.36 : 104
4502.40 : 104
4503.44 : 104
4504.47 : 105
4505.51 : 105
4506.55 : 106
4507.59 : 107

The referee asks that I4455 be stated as 101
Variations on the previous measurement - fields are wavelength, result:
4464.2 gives 102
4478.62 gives 105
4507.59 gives 107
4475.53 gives 105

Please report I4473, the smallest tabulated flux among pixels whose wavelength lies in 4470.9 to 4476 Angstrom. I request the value 104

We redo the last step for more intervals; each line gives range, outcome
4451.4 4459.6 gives 96.8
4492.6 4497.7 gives 105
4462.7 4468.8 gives 100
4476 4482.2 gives 101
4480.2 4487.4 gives 98.2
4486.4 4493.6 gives 99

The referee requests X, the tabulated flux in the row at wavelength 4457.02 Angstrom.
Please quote 98.2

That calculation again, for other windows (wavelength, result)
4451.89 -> 105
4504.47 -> 105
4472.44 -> 104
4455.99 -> 99.7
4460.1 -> 97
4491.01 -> 104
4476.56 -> 105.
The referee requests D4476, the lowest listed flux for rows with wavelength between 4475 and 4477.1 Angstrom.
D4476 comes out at 105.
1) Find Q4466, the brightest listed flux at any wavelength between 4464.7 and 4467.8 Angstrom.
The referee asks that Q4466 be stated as 104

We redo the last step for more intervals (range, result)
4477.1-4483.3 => 105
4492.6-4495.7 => 107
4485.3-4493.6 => 106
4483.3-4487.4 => 99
